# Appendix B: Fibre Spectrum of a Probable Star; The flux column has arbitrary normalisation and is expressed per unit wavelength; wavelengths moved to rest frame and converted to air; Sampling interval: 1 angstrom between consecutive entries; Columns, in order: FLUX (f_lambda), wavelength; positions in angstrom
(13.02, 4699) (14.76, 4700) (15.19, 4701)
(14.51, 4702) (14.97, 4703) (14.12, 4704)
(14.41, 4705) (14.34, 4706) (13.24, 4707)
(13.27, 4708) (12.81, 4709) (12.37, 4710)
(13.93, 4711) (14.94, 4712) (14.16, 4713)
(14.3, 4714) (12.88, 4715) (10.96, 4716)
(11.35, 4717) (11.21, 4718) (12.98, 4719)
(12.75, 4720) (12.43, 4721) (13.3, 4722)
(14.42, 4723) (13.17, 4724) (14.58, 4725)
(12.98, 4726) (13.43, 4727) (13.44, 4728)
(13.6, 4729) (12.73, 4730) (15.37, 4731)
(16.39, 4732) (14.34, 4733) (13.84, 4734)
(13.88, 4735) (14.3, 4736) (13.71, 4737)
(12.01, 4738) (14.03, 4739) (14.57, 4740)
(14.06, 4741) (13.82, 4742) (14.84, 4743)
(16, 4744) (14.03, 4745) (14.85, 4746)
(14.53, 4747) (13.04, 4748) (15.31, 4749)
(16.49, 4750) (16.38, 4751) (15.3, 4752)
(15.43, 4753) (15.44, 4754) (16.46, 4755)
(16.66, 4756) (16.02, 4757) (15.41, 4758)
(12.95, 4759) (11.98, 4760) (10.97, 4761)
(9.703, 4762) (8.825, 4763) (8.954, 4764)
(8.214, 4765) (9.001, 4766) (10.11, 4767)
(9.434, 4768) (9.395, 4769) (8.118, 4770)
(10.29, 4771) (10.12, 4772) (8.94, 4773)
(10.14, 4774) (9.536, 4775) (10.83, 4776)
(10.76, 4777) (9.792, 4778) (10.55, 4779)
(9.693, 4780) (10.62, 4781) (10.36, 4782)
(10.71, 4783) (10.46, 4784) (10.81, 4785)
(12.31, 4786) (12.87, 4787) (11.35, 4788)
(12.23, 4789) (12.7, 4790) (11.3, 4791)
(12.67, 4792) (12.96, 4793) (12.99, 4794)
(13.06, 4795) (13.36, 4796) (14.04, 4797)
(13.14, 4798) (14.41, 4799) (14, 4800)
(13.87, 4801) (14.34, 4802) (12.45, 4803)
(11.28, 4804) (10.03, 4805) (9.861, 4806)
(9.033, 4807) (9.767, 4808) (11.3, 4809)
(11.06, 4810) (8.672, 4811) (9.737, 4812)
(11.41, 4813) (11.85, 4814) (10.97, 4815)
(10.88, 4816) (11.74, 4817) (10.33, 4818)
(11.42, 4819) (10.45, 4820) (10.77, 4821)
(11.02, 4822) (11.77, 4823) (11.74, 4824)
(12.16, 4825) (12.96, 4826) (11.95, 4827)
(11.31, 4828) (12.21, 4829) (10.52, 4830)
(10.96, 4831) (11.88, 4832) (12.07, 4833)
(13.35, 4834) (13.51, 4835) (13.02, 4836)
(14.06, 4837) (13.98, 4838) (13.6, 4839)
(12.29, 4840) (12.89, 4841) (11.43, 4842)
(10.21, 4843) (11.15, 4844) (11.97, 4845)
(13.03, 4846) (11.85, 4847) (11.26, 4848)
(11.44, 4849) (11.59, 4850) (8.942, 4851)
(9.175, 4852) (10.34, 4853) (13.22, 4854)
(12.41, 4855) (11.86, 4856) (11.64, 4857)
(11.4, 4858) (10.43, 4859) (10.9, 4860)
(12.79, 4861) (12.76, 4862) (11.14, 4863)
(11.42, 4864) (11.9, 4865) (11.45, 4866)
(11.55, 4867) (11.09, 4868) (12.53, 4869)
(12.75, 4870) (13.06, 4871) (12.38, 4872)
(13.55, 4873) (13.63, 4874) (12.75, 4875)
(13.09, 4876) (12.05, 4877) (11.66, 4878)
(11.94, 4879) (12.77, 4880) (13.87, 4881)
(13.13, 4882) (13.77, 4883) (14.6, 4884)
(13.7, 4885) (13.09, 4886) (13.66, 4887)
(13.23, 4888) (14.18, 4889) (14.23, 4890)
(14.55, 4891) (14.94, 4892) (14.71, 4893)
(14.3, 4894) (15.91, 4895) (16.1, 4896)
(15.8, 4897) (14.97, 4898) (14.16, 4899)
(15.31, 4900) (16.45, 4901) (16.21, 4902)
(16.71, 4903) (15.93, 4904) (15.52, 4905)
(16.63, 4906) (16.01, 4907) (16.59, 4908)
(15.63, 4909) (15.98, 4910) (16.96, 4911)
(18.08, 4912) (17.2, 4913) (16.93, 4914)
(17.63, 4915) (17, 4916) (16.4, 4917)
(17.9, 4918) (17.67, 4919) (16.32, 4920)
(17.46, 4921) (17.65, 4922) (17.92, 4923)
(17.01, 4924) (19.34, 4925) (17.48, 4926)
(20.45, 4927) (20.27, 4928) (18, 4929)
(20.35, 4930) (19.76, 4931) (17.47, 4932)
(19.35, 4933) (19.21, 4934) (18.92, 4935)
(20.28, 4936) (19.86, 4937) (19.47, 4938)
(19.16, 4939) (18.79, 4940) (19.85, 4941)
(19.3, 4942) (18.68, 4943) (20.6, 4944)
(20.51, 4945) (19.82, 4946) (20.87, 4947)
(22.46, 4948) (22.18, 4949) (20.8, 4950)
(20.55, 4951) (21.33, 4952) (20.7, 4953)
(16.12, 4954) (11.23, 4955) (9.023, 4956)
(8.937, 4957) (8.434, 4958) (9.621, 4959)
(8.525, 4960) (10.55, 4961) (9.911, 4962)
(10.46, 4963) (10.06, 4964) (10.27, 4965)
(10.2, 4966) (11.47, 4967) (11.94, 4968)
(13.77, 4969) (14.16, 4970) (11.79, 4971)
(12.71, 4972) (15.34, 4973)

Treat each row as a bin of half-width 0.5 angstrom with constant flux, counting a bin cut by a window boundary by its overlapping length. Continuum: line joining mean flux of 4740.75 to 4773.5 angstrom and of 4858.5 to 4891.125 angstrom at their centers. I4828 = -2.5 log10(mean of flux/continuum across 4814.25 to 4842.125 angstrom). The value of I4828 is 0.06 mag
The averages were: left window 12.7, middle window 12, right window 12.7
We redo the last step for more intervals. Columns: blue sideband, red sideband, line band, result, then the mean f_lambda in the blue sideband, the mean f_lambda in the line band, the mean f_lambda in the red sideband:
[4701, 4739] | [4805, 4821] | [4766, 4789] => 0.13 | 13.6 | 10.3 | 10.6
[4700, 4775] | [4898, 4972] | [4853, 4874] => 0.26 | 13.2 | 12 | 16.5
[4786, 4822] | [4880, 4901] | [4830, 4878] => 0.11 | 11.8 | 12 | 14.4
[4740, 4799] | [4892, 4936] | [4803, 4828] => 0.25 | 12.3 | 11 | 17.1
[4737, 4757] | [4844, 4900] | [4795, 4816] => 0.18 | 14.9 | 11.7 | 12.7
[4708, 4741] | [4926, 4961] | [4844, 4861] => 0.37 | 13.5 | 11.4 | 17.9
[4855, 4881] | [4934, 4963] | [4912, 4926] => -0.15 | 12.1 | 17.4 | 16.9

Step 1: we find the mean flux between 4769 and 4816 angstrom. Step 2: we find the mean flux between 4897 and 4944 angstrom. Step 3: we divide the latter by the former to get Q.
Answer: 1.6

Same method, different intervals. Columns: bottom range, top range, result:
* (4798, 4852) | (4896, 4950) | 1.55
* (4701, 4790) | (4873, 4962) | 1.27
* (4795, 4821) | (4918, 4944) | 1.62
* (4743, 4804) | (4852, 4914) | 1.12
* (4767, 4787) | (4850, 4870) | 1.12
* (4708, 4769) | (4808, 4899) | 0.92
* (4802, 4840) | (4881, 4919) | 1.35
